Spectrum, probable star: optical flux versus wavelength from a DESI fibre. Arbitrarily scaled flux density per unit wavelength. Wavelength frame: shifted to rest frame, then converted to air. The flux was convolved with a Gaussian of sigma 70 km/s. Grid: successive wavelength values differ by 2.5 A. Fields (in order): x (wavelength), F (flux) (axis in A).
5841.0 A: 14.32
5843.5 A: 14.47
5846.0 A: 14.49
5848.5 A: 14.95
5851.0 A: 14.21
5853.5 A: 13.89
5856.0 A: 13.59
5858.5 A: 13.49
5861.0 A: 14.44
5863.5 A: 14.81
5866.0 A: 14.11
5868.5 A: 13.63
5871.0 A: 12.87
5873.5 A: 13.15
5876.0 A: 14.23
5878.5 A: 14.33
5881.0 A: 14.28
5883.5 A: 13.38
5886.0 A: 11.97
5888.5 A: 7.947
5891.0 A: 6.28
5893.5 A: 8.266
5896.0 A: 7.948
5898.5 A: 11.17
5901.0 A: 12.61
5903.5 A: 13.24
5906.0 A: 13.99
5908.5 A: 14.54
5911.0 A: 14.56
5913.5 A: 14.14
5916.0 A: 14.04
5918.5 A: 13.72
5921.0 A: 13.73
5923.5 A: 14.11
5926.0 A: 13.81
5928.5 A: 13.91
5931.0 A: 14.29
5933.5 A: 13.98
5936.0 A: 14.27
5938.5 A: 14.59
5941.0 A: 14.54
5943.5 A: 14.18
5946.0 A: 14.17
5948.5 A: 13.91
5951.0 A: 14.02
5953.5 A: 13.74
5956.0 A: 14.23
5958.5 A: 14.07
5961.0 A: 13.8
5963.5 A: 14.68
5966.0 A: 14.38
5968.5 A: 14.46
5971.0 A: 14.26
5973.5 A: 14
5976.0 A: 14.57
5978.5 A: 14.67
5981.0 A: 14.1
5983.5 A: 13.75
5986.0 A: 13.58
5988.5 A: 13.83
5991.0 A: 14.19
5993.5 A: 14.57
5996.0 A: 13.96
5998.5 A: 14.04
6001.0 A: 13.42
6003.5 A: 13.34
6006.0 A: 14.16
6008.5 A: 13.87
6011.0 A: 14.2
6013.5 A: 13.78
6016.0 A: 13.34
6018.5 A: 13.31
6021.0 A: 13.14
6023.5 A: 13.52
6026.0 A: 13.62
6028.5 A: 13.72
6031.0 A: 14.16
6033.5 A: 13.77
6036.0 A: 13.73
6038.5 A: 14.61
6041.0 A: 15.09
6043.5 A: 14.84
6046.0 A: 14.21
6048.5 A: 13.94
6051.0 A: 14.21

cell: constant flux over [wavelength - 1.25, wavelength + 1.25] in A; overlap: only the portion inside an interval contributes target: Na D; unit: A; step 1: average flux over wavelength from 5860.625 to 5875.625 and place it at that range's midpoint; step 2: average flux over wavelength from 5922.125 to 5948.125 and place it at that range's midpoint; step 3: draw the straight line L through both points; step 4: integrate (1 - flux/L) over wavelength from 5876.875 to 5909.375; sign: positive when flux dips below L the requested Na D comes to 5.6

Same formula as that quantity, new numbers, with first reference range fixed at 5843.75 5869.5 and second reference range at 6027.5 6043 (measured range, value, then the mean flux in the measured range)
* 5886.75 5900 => 5.3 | 8.54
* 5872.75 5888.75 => 1.3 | 13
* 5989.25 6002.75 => 0.2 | 14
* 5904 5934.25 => 0.3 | 14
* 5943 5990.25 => 0.3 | 14.1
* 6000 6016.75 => 0.6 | 13.7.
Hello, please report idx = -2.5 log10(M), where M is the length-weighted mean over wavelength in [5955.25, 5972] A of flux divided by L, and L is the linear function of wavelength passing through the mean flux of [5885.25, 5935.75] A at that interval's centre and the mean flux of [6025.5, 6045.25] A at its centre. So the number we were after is -0.08 mag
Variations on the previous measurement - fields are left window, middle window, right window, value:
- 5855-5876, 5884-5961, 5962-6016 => 0.073 mag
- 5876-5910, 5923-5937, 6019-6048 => -0.147 mag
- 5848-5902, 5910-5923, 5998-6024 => -0.096 mag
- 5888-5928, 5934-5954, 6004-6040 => -0.118 mag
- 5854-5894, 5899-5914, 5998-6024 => -0.066 mag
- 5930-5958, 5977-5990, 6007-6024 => -0.011 mag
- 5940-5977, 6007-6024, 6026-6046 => 0.048 mag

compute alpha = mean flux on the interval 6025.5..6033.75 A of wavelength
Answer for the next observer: 13.8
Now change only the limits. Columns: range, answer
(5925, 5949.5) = 14.2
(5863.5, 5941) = 13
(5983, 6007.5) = 13.9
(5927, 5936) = 14.1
